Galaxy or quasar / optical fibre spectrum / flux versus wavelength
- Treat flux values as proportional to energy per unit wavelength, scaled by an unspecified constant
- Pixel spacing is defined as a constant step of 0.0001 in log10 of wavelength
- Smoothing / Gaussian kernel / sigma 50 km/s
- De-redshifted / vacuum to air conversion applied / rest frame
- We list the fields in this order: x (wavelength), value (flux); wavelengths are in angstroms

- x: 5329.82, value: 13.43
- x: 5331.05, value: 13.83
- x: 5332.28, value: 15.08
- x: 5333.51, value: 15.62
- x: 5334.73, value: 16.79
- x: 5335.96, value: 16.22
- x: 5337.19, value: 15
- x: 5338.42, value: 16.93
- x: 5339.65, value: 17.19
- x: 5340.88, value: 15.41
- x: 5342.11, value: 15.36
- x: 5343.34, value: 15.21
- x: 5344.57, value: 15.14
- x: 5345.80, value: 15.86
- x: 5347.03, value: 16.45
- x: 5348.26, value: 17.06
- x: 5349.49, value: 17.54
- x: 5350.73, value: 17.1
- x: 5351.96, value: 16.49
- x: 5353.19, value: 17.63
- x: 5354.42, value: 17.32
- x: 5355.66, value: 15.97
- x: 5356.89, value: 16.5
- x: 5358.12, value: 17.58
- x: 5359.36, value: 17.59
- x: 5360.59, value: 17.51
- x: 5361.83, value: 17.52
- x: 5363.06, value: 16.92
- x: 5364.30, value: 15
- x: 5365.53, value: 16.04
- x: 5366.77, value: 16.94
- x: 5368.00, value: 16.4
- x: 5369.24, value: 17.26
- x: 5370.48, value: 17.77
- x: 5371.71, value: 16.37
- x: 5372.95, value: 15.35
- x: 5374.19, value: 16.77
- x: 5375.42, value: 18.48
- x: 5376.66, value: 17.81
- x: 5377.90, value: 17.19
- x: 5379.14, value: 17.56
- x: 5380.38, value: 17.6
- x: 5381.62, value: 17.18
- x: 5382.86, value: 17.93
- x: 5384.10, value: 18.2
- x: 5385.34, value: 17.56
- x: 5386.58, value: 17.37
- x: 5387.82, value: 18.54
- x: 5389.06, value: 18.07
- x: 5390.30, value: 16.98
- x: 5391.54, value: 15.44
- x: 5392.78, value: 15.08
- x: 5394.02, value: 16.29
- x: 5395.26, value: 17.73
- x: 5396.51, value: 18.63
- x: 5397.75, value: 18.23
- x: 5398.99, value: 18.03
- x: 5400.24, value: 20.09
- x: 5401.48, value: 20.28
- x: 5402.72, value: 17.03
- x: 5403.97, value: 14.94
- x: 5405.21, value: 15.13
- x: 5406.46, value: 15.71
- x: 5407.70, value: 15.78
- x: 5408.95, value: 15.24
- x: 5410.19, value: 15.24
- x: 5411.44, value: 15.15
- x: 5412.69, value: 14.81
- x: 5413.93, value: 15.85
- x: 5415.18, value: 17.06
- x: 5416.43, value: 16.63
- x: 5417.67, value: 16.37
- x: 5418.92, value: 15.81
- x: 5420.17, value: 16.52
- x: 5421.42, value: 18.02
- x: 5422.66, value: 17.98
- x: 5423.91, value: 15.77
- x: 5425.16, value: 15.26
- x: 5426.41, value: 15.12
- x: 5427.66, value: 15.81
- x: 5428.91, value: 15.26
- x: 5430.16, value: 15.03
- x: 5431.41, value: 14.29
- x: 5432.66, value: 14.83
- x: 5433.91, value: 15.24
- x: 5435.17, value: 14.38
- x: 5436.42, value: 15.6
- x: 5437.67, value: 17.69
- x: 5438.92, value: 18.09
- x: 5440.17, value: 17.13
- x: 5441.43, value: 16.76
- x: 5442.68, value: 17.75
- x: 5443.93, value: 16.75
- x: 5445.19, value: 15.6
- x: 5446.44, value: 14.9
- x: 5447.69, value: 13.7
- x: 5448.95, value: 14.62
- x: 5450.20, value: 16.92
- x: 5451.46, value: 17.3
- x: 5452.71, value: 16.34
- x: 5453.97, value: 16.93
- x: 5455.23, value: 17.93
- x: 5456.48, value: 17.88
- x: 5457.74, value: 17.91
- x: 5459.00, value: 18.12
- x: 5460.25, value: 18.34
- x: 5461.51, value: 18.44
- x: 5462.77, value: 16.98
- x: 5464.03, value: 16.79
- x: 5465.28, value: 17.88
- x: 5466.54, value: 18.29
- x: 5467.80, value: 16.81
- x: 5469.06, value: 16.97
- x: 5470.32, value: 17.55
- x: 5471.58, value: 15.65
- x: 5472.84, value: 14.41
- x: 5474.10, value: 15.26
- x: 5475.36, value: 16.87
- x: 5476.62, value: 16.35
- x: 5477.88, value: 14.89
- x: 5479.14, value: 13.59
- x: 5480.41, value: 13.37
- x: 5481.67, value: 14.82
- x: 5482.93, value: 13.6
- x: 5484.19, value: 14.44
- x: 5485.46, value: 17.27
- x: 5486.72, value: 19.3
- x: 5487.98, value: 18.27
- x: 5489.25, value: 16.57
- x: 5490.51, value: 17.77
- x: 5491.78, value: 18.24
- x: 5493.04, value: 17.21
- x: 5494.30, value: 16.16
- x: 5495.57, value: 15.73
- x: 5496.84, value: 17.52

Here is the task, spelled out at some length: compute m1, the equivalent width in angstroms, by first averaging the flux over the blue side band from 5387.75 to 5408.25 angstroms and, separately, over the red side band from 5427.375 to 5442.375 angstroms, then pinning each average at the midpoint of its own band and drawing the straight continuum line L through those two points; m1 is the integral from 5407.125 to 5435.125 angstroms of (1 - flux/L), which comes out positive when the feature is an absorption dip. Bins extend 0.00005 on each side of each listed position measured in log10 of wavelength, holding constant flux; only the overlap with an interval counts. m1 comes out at 1.04 angstroms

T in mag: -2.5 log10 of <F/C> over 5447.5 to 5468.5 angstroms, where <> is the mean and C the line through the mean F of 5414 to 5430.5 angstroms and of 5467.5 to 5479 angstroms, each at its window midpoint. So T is -0.08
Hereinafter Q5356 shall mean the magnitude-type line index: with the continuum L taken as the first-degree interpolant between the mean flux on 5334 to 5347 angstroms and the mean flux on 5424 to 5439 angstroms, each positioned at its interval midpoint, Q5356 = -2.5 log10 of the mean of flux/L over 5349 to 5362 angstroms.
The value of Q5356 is -0.084 mag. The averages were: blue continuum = 15.9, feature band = 17.1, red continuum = 15.5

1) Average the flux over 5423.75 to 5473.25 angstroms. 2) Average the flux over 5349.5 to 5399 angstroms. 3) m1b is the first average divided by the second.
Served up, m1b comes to 0.96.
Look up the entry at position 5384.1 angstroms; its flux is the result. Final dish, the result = 18.2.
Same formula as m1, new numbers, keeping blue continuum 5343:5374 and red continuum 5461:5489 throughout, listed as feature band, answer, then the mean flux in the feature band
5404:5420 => 0.7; 15.7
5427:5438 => 0.8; 15.3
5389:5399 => -0.3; 17.1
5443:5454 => 0.3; 15.9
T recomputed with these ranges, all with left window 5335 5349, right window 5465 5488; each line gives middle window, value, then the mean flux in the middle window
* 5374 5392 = -0.10 mag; 17.6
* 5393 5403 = -0.14 mag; 18.2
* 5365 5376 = -0.05 mag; 16.8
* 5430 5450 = 0.01 mag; 15.8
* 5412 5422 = -0.02 mag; 16.4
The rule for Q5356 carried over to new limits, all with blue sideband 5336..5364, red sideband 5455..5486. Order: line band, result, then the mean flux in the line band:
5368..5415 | -0.030 mag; 17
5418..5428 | 0.011 mag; 16.3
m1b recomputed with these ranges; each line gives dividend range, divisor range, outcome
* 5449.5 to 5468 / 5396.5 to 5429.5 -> 1.06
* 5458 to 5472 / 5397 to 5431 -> 1.07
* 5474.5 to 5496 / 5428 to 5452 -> 1.02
